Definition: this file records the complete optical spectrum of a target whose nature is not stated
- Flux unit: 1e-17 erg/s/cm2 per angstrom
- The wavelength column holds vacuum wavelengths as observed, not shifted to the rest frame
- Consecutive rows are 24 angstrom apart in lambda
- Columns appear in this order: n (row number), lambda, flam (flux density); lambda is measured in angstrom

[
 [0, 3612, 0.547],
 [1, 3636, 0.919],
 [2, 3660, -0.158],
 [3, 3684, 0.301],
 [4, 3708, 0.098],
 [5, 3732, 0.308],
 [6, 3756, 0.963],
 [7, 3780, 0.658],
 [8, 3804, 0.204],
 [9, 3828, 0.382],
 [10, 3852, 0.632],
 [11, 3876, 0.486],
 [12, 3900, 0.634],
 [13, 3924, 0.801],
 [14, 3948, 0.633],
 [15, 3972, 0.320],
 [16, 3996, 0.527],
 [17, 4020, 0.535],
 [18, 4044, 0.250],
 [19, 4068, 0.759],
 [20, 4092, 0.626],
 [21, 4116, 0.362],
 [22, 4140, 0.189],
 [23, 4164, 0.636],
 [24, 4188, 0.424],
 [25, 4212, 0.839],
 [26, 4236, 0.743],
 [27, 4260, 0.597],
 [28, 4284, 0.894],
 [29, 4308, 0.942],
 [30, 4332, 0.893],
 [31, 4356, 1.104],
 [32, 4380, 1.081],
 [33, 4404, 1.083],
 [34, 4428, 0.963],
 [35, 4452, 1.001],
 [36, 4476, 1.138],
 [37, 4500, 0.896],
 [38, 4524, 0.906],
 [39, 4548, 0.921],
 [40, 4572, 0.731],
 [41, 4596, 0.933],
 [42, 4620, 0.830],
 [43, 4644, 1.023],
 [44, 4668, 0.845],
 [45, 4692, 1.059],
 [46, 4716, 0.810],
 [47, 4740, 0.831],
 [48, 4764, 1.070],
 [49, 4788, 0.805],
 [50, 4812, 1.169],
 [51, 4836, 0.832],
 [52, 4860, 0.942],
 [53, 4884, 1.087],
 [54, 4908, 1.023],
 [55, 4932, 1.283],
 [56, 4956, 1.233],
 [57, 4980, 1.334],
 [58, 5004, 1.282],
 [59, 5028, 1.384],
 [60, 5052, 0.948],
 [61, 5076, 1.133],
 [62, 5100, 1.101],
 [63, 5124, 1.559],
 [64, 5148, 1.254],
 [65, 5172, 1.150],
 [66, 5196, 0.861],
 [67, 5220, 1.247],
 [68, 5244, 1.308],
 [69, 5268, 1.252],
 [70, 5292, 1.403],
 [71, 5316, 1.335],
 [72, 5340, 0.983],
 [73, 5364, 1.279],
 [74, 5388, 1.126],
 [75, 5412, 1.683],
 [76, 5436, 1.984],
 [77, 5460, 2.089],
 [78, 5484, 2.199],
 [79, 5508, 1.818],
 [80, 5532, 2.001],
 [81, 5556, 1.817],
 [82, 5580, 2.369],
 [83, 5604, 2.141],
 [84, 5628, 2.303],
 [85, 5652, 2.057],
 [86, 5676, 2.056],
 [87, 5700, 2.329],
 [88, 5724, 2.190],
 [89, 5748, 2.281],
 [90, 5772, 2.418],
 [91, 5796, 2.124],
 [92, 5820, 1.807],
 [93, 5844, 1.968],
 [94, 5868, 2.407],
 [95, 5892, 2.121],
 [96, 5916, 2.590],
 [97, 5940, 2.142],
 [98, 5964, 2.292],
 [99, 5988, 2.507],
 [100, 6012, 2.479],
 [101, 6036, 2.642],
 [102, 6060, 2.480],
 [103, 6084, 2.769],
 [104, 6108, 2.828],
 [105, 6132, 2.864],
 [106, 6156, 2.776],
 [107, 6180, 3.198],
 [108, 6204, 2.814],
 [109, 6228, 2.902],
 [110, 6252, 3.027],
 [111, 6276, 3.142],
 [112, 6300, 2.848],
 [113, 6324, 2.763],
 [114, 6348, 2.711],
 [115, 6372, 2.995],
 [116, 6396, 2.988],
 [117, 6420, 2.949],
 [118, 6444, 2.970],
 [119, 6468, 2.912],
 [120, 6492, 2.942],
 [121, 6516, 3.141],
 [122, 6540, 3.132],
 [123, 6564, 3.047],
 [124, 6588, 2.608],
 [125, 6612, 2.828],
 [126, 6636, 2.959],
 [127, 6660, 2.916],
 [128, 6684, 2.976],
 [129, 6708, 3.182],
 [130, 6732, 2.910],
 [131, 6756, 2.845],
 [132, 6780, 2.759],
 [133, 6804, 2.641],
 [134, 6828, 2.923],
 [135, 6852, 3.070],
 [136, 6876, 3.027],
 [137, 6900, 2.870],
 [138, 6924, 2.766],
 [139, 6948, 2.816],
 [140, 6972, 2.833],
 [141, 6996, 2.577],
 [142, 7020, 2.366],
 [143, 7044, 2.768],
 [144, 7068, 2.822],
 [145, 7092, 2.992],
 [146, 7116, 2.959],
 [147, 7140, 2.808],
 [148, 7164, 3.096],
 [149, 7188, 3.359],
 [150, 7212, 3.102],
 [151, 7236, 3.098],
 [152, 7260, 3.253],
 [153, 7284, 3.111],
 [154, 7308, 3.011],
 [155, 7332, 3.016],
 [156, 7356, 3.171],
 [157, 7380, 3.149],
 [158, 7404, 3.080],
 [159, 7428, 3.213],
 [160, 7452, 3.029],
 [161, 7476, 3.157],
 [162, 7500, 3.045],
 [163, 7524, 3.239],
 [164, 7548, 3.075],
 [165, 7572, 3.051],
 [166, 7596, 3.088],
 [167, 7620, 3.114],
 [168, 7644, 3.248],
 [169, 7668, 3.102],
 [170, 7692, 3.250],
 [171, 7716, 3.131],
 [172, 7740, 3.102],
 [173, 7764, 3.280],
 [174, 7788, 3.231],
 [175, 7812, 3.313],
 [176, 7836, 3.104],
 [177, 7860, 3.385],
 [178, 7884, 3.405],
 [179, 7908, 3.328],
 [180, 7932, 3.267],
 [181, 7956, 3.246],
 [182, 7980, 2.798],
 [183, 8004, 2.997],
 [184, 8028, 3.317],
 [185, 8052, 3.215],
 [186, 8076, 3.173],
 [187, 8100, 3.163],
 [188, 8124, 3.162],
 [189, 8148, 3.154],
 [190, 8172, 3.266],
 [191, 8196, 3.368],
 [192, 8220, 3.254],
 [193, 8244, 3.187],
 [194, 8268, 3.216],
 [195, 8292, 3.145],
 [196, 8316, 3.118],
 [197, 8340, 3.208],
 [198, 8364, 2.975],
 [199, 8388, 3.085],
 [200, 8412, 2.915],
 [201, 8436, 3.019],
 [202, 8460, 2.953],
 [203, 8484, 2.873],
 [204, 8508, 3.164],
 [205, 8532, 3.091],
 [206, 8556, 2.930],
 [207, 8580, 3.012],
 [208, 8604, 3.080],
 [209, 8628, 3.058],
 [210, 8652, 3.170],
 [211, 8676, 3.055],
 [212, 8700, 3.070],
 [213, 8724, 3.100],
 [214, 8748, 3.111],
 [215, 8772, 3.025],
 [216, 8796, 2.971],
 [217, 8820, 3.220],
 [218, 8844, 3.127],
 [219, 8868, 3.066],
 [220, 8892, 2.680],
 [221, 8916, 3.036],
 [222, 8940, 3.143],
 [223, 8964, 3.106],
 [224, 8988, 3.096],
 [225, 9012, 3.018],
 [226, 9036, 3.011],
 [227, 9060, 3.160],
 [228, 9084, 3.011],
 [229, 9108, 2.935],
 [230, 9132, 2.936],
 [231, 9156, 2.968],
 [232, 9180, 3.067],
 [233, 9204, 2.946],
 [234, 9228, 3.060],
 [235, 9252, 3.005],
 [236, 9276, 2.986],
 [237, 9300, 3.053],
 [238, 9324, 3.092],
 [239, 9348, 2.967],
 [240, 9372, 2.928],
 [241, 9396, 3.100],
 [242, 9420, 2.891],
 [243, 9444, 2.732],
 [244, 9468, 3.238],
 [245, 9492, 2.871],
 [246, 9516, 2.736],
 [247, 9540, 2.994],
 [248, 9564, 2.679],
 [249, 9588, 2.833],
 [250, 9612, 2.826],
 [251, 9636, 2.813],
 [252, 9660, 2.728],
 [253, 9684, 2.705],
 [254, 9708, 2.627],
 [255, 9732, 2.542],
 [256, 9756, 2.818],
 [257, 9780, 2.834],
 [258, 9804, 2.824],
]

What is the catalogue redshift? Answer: 0.36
